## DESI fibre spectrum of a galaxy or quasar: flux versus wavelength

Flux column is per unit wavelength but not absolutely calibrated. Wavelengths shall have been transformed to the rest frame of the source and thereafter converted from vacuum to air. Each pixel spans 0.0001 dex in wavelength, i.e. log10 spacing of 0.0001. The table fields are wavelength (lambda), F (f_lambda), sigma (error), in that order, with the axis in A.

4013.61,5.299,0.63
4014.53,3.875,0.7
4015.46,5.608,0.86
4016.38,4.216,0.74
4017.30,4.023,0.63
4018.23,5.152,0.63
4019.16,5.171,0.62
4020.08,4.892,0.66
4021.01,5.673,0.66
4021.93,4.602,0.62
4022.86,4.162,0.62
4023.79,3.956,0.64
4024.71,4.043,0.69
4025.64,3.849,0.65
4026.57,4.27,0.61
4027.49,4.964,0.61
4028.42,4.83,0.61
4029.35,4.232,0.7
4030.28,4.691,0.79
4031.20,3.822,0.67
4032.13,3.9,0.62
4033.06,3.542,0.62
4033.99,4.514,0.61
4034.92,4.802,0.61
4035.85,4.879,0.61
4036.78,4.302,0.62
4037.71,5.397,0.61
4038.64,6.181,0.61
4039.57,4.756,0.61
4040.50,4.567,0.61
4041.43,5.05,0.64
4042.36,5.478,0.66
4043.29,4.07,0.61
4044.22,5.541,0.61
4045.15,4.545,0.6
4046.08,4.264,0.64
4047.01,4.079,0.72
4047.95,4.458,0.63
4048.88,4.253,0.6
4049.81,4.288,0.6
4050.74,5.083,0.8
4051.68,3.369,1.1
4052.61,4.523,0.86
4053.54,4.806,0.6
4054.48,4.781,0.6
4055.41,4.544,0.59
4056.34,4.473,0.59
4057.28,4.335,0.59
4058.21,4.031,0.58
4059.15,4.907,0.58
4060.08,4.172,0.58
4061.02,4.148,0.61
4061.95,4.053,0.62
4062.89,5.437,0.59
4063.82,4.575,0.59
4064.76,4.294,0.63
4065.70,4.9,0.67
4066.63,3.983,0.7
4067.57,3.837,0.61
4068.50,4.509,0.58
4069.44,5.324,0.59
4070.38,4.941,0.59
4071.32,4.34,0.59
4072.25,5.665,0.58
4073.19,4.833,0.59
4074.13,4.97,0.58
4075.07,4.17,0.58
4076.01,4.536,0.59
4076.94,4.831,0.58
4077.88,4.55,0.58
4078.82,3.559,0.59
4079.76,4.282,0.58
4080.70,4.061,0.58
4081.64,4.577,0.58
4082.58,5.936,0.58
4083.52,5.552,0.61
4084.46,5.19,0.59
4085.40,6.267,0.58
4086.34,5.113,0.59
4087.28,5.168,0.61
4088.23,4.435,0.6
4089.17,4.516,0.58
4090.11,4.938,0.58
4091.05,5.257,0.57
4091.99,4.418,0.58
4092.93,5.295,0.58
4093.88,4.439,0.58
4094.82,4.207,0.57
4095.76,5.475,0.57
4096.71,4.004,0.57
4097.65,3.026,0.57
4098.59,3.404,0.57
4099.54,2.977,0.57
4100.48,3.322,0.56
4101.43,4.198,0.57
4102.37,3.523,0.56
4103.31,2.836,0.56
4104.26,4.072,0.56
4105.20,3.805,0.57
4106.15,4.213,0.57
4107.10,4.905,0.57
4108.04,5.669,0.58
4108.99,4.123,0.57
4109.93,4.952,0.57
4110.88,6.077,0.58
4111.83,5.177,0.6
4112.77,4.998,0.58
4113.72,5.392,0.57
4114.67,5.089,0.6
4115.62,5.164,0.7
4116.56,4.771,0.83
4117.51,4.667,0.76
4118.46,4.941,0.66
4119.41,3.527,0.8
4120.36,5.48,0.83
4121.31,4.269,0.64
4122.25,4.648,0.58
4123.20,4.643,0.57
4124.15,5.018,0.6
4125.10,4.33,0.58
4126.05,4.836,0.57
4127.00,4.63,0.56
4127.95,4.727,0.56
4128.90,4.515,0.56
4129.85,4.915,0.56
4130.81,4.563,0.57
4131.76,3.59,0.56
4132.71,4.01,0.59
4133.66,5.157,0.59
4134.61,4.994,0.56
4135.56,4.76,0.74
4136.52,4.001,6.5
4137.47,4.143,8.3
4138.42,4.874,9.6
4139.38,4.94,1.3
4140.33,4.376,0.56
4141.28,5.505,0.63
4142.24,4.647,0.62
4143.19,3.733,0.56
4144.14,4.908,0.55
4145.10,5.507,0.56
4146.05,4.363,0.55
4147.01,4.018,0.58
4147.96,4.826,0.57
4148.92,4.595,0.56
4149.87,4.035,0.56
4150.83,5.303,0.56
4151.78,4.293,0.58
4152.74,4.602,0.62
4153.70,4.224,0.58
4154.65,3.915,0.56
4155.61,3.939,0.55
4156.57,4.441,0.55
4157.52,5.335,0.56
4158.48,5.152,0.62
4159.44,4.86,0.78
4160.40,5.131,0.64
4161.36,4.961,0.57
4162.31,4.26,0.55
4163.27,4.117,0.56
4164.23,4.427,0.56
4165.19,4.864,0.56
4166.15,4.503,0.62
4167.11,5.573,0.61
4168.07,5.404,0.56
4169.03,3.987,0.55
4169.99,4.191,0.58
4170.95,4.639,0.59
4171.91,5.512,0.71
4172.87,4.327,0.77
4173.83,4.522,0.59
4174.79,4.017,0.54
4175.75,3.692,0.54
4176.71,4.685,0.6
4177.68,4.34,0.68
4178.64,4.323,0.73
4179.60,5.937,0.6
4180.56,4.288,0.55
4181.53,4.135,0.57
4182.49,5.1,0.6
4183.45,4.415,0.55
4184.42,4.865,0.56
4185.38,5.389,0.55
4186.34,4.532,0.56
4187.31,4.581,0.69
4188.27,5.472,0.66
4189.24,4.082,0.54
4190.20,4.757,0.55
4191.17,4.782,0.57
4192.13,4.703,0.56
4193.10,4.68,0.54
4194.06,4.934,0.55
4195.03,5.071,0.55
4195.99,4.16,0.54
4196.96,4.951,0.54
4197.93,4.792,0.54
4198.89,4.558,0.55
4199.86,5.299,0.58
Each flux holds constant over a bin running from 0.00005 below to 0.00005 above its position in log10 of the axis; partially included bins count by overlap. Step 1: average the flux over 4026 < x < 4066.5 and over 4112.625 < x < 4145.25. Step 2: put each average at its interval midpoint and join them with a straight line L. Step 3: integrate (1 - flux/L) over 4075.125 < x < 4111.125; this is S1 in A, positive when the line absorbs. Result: 0.9 A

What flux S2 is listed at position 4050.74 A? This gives 5.083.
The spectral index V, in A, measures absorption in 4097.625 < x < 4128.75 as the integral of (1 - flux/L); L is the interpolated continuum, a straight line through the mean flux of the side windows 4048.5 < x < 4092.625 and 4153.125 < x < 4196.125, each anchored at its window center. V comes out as 1.12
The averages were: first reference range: 4.66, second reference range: 4.65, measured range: 4.49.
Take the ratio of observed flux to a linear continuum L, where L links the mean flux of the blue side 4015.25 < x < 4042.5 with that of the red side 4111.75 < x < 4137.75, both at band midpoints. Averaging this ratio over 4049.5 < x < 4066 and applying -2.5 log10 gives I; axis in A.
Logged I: 0.04 mag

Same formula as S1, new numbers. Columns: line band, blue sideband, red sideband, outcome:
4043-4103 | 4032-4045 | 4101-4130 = 2.7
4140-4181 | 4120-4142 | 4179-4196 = 0.9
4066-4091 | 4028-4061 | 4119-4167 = -1.2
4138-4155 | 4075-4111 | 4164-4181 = 0.0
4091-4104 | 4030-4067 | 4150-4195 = 1.7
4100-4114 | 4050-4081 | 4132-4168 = 0.3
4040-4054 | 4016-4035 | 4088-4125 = -0.3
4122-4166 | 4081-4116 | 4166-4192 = 0.5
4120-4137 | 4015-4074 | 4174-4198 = 0.1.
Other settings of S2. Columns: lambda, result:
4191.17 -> 4.782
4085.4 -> 6.267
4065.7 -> 4.9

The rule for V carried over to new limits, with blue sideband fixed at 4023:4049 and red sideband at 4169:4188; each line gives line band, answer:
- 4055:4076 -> 0.0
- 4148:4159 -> 0.1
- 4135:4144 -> 0.0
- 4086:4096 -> -0.6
